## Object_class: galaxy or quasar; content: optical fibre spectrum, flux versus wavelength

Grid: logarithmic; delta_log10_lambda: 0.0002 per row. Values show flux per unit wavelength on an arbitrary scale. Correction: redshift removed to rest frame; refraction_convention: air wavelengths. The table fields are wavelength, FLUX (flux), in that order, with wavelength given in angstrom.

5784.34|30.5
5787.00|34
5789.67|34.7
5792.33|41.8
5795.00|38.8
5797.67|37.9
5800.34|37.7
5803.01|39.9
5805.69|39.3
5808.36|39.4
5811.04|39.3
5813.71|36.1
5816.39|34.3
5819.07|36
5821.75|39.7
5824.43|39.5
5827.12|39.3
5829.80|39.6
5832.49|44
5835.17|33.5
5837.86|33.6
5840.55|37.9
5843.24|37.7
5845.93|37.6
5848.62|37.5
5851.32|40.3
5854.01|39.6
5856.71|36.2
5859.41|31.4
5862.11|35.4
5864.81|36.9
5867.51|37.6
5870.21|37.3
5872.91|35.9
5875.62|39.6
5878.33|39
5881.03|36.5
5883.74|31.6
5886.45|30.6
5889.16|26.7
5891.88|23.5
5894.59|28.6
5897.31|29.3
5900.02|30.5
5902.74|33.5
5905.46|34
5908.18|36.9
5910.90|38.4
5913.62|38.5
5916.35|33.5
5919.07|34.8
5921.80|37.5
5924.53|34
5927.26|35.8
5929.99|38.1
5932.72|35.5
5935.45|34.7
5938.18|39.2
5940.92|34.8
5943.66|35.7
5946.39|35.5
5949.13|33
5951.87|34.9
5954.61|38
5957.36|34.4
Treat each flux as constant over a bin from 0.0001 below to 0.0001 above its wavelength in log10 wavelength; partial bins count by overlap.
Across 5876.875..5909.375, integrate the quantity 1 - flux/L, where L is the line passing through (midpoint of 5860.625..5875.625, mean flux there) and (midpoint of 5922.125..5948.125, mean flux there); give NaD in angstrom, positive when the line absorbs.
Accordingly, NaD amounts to 4.3 angstrom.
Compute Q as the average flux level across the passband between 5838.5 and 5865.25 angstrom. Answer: 37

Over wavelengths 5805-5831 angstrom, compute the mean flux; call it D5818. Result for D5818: 38.2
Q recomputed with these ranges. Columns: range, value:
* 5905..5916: 36.9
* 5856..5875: 35.9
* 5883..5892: 28.5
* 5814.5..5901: 35.5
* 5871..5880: 38.1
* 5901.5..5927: 35.7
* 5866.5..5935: 34.3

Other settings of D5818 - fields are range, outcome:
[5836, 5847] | 36.5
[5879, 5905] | 30.5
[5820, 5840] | 38.4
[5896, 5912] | 33.7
